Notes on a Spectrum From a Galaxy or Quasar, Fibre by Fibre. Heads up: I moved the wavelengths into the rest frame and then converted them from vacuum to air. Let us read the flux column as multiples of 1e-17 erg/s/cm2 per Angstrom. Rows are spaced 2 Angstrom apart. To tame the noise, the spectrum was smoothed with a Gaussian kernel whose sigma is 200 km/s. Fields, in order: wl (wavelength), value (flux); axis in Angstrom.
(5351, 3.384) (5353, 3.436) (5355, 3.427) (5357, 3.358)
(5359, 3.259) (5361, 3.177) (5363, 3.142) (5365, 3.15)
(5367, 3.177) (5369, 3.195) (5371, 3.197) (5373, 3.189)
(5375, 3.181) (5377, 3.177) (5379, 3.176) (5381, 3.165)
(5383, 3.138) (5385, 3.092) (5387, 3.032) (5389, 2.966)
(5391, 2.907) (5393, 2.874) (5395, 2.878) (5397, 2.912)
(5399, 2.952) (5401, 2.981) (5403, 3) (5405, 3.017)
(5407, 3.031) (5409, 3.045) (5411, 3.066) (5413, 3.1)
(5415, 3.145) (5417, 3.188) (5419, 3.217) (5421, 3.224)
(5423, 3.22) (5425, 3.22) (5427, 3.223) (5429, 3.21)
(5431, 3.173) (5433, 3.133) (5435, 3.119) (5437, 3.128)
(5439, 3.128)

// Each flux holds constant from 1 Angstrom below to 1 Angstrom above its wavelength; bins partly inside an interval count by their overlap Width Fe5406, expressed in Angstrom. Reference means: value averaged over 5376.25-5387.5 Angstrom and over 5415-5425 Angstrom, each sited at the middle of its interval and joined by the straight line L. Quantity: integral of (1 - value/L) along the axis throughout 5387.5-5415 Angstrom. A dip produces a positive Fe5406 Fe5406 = 1.6 Angstrom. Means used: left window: 3.13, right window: 3.21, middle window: 2.99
